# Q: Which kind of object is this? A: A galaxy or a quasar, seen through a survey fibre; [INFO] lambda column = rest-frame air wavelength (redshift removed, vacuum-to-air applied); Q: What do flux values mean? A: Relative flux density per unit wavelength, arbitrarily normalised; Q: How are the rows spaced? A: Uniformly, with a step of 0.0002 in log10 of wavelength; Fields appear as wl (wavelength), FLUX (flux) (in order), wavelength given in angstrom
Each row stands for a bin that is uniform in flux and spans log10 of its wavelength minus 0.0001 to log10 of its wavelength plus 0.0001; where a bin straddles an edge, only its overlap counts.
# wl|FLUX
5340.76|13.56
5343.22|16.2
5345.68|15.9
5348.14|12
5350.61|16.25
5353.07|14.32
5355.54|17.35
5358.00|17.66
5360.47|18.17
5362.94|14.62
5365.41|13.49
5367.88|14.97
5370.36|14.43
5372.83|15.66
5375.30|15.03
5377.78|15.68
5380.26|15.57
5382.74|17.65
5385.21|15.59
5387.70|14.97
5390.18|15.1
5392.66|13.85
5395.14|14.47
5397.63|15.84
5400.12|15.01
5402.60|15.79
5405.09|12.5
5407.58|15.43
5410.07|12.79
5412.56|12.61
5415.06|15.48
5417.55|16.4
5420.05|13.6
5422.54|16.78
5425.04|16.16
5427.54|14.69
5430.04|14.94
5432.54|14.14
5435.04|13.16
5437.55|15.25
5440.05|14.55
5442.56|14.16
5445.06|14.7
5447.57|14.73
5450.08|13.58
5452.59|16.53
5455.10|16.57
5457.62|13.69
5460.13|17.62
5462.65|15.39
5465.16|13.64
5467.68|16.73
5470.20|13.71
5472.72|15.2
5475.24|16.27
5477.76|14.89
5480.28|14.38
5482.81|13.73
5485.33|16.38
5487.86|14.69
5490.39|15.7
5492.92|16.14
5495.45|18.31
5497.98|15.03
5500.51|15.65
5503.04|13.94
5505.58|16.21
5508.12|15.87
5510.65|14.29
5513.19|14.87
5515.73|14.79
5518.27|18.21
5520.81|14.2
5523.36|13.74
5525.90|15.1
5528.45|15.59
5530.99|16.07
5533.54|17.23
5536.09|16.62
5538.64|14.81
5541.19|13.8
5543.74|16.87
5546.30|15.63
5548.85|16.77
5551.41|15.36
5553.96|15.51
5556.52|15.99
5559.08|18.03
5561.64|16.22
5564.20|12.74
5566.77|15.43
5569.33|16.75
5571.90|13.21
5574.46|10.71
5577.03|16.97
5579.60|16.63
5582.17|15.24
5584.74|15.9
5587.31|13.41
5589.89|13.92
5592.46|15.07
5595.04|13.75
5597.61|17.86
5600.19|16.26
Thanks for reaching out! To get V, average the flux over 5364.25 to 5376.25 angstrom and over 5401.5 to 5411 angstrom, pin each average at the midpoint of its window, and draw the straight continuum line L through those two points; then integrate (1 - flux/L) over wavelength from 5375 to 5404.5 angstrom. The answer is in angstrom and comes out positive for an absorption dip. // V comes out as -1.9 angstrom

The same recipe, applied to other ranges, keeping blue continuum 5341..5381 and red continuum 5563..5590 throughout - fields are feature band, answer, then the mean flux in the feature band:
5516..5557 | -2.5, 15.7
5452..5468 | -0.6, 15.6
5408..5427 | 0.4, 14.9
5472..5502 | -1.1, 15.5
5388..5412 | 1.2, 14.5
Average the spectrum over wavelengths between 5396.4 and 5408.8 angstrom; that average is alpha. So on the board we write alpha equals 14.9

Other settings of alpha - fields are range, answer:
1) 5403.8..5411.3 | 13.6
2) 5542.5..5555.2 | 16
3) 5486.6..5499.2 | 16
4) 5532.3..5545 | 15.9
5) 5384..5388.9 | 15.3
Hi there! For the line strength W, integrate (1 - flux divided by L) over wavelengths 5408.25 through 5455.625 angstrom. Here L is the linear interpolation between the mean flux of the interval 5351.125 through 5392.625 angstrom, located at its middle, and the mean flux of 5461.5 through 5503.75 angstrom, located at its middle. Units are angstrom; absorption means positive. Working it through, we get 2.1 angstrom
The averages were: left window 15.6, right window 15.3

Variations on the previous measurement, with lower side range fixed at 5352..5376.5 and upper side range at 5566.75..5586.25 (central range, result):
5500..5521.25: -0.20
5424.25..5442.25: 0.91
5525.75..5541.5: -0.60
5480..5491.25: 0.21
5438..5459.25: 0.69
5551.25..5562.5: -0.89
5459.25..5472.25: 0.00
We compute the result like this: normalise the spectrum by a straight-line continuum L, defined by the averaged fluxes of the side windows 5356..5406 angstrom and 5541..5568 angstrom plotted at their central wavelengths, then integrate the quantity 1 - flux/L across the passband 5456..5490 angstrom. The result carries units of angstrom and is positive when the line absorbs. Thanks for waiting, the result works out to 0.9 angstrom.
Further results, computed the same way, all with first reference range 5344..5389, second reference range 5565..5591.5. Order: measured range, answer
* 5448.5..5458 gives 0.0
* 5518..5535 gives -0.7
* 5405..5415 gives 1.1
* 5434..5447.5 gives 0.7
